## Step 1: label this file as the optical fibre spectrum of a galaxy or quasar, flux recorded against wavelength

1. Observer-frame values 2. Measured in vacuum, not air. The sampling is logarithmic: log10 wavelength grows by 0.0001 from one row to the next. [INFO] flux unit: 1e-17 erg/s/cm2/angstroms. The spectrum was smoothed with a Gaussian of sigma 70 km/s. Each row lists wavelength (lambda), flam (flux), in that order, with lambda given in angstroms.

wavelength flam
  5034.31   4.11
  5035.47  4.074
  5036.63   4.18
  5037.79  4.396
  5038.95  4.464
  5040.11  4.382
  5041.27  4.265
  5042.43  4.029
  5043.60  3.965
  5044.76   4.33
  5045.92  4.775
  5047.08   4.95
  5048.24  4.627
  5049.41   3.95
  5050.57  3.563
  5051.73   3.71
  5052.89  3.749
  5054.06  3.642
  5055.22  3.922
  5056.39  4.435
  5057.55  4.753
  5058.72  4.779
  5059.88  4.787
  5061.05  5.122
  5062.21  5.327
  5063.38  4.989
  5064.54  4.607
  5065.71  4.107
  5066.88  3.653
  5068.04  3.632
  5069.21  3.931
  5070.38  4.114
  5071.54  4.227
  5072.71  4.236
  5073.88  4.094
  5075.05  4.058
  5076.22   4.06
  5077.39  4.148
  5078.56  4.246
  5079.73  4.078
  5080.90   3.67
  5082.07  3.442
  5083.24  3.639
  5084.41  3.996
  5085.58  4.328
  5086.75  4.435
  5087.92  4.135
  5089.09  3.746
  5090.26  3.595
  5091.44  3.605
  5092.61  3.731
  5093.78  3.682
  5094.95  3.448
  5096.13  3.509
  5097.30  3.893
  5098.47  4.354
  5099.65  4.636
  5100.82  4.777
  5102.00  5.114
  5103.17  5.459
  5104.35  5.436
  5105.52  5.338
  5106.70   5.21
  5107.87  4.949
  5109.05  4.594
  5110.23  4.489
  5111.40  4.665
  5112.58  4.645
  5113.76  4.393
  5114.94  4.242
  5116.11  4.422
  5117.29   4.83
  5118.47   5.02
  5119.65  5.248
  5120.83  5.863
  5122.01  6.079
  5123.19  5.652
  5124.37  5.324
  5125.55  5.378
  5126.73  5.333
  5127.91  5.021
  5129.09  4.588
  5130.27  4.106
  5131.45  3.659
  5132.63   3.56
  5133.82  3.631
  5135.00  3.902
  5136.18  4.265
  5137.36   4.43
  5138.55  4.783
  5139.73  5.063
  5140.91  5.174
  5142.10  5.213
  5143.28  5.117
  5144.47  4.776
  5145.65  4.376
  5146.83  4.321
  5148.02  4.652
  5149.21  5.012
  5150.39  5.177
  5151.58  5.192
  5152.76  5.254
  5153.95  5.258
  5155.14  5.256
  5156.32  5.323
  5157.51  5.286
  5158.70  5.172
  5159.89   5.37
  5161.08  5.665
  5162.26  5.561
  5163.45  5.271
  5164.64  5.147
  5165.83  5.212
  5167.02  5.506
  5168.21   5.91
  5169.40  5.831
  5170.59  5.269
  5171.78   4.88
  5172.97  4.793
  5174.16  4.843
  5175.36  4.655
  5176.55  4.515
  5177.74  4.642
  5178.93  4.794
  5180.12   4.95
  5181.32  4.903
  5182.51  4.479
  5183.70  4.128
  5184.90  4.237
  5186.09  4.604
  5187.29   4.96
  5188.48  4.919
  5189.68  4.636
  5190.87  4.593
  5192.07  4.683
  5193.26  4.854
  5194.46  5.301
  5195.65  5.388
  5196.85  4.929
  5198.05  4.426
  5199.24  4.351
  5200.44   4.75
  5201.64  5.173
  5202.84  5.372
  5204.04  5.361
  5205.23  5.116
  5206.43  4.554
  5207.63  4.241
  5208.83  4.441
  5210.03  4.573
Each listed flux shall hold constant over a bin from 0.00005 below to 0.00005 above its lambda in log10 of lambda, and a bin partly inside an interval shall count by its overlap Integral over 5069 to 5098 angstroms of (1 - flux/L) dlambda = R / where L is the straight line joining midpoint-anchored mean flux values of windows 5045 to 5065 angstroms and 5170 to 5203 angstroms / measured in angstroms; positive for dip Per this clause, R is 3.8 angstroms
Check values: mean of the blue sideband 4.45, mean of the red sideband 4.78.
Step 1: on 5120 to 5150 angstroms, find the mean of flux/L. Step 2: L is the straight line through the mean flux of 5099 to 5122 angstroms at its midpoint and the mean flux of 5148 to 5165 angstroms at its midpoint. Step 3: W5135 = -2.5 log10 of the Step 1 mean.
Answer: 0.07 mag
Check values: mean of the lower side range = 4.94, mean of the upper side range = 5.26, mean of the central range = 4.78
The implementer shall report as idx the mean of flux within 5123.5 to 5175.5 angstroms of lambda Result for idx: 4.95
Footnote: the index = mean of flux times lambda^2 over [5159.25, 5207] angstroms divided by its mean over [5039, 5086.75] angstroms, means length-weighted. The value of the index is 1.23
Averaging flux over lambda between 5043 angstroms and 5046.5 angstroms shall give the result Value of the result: 4.35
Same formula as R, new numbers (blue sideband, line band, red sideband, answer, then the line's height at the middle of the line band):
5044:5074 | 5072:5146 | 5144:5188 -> 2.37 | 4.64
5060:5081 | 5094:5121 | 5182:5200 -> -1.77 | 4.4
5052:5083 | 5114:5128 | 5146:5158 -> -1.29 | 4.75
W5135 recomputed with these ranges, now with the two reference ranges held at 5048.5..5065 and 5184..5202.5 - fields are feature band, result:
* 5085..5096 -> 0.17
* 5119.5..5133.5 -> -0.08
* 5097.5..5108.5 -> -0.11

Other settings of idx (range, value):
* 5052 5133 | 4.43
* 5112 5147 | 4.75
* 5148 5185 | 5.08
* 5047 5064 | 4.41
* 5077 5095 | 3.88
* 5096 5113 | 4.77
